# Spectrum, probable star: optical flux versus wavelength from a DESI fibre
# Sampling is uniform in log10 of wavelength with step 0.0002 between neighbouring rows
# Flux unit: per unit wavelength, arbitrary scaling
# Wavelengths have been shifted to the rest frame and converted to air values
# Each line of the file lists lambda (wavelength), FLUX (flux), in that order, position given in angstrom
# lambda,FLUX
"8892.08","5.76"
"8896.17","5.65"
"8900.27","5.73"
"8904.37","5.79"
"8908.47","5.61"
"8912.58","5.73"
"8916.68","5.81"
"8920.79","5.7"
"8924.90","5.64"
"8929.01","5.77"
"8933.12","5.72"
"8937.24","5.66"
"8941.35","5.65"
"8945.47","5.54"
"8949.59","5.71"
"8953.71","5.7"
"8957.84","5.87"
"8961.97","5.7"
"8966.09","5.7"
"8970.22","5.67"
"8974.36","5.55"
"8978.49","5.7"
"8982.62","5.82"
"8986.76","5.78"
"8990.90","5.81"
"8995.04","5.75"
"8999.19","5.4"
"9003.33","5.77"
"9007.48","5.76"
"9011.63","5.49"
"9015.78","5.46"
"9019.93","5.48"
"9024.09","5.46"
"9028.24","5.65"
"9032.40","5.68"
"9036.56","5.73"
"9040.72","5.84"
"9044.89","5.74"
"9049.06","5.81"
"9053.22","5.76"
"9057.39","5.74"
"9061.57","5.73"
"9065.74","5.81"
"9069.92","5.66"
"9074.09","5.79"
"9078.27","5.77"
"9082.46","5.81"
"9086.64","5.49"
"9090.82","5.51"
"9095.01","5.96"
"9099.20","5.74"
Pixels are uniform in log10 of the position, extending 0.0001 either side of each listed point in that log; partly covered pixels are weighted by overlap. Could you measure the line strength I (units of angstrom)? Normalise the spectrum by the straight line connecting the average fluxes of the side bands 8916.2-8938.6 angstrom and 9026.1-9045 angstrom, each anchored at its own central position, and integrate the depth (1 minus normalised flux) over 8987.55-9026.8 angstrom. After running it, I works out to 0.8 angstrom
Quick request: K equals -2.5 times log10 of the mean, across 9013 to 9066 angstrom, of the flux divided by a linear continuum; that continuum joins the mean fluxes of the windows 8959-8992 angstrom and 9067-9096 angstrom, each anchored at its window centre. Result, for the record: 0.01 mag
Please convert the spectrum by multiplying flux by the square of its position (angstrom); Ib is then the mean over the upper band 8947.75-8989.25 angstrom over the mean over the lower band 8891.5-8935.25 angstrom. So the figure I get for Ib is 1.01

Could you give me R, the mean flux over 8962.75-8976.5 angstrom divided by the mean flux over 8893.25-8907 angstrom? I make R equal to 0.99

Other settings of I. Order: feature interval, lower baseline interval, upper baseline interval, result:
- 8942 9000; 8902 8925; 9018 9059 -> 0.1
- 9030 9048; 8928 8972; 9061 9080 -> 0.0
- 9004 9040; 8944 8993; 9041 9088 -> 0.8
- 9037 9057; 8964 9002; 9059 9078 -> -0.2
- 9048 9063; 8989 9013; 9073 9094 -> -0.2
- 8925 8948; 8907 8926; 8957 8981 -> 0.1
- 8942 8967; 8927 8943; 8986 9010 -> 0.0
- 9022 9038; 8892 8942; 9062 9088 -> 0.3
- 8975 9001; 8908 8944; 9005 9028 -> -0.5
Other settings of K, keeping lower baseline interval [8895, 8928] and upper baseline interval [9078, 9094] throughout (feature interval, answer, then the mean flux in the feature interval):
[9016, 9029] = 0.032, 5.51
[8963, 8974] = 0.005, 5.67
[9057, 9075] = -0.016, 5.74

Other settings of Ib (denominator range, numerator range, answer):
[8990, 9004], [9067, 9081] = 1.03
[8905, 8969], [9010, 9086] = 1.02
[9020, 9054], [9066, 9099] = 1.01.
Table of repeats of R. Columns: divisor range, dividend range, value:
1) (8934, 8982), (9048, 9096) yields 1.01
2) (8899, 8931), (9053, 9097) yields 1.00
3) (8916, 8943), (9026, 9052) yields 1.01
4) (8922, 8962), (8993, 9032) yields 0.98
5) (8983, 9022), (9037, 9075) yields 1.02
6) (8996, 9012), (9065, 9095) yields 1.01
